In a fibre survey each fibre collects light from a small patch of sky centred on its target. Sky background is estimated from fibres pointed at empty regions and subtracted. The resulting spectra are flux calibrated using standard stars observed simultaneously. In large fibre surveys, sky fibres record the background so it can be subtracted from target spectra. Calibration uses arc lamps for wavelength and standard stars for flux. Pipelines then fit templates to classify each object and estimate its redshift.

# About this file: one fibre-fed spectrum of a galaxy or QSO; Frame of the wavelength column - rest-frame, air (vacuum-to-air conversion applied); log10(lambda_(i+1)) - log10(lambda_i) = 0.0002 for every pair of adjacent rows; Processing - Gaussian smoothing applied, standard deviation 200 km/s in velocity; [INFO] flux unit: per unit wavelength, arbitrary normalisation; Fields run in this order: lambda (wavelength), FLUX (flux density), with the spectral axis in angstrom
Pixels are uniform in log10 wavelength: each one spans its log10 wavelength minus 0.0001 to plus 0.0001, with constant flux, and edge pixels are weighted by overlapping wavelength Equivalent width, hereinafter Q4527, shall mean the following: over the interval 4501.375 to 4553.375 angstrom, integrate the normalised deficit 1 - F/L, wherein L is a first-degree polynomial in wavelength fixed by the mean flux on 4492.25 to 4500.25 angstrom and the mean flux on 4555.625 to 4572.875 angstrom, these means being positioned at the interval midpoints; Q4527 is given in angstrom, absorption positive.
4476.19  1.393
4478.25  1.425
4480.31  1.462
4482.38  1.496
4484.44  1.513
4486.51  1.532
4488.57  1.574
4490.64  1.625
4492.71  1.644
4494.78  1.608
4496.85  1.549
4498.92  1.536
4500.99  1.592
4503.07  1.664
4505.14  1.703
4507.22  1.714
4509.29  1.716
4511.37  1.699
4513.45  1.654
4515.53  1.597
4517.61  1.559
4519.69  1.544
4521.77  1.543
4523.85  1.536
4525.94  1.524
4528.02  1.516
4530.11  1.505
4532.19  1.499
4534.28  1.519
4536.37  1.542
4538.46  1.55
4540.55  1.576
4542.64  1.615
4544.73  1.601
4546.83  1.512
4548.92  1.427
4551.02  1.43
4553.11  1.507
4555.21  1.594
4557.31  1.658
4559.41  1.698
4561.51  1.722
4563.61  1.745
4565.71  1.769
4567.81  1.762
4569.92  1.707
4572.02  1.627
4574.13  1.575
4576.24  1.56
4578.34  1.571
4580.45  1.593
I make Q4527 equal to 2.1 angstrom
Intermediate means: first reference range 1.58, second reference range 1.71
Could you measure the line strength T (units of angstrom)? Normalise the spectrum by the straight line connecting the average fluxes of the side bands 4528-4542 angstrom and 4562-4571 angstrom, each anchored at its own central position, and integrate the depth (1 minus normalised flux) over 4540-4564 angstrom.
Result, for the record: 0.9 angstrom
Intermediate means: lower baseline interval 1.53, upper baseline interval 1.74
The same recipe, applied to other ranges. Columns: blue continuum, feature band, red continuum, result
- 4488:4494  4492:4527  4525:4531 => -1.00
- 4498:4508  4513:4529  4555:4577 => 0.92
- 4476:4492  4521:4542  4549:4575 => 0.77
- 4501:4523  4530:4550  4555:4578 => 1.45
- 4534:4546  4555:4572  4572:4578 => -1.43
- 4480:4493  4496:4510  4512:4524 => -0.66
